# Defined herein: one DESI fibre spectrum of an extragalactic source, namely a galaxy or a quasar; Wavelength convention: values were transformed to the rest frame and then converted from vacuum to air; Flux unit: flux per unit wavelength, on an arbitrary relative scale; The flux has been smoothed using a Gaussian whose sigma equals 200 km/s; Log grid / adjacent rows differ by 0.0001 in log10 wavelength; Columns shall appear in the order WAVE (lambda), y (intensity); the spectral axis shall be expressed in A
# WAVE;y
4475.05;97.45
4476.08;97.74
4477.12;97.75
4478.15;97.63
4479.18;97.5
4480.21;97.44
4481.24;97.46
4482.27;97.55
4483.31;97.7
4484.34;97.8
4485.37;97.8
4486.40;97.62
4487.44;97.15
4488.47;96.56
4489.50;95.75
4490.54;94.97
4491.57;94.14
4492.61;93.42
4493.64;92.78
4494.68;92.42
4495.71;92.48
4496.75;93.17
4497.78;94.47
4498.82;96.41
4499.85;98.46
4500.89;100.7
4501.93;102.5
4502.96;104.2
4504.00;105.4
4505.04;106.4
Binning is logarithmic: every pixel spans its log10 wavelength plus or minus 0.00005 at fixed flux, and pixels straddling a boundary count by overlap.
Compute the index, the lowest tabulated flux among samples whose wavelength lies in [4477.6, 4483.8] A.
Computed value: 97.44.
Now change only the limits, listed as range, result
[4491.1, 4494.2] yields 92.78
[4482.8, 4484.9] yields 97.7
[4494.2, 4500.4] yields 92.42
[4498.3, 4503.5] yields 96.41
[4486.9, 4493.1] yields 93.42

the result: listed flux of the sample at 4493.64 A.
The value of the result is 92.78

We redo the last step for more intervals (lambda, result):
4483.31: 97.7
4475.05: 97.45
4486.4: 97.62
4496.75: 93.17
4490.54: 94.97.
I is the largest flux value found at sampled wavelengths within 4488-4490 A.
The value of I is 96.56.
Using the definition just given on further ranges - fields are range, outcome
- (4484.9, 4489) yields 97.8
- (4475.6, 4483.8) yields 97.75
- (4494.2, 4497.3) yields 93.17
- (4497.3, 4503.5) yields 104.2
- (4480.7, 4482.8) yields 97.55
